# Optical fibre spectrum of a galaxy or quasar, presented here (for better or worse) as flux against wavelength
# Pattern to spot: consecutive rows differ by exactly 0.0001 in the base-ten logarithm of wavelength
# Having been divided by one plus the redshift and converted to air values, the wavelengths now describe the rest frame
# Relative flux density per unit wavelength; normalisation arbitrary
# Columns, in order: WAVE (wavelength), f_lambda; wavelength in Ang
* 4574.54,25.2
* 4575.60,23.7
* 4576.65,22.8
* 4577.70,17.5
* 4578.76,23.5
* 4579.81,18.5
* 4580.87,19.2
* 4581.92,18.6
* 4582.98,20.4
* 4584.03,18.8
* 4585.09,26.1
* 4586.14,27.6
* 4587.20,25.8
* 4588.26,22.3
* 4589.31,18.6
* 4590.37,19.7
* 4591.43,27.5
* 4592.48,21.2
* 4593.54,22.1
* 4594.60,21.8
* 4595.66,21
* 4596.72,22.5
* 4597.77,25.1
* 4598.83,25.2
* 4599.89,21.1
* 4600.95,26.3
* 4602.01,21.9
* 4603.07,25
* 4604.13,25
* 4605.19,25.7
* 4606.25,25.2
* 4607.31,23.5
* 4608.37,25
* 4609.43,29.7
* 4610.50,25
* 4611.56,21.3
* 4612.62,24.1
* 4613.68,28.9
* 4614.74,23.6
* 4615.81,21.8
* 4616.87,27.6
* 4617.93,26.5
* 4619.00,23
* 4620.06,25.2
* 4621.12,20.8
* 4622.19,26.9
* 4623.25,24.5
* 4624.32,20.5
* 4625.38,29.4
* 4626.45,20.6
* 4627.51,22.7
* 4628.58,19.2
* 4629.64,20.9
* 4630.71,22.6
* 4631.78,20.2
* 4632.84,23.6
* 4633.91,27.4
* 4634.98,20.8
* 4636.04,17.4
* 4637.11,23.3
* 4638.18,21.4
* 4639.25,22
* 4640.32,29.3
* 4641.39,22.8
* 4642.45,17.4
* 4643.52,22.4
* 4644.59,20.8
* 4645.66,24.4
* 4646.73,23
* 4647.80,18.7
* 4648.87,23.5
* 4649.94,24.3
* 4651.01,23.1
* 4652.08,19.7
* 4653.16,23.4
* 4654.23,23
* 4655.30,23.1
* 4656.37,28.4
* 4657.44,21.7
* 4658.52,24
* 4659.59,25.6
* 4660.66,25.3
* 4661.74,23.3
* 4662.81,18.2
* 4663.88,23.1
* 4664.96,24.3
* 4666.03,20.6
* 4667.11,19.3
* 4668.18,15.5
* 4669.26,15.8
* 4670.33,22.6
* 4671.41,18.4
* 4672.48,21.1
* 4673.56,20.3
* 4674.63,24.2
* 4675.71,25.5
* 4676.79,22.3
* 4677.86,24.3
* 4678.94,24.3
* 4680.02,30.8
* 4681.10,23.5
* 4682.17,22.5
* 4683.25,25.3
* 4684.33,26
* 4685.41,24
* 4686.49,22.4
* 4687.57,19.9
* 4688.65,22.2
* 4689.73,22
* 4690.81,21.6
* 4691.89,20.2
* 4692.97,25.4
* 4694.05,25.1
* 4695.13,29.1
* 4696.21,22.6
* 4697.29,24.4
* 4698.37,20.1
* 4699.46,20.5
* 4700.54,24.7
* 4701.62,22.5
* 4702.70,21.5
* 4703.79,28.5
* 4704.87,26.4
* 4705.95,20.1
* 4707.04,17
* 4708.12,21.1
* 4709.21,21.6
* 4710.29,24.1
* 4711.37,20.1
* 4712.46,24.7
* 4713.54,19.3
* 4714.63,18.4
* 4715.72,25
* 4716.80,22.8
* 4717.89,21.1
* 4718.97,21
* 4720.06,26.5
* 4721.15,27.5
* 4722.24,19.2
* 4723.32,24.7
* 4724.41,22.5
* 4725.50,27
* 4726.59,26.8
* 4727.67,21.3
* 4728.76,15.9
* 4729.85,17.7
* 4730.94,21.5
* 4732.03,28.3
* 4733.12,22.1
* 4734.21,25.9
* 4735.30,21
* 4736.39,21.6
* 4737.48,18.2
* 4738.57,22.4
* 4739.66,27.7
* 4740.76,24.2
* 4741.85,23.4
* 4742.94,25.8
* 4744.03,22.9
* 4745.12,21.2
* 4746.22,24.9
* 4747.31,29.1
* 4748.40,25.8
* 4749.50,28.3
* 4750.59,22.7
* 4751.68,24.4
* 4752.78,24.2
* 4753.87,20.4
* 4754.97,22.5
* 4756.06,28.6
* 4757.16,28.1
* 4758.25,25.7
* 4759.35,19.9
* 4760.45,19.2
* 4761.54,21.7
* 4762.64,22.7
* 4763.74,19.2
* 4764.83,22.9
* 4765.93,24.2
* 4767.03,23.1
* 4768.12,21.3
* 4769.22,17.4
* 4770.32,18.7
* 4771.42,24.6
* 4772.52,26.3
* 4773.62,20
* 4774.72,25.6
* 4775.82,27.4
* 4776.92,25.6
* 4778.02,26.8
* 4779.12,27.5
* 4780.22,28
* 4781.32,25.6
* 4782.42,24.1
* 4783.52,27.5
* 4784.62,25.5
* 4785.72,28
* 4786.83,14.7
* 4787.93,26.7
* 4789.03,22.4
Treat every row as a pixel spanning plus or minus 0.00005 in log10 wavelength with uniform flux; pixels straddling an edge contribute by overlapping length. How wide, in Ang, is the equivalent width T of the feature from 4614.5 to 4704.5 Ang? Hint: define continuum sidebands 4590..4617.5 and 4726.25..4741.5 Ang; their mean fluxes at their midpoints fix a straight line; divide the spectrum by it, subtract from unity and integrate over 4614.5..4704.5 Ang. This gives 1.92 Ang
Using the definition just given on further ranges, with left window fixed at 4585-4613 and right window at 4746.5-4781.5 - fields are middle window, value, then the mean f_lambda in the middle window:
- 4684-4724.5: 2.0 Ang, 22.8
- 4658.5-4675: 1.8 Ang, 21.2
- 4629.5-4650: 1.4 Ang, 22.3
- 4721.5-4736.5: 0.8 Ang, 22.6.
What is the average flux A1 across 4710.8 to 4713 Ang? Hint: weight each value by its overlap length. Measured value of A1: 22.4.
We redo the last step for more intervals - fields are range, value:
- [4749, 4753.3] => 24.9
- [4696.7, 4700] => 21.7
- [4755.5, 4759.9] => 25.6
